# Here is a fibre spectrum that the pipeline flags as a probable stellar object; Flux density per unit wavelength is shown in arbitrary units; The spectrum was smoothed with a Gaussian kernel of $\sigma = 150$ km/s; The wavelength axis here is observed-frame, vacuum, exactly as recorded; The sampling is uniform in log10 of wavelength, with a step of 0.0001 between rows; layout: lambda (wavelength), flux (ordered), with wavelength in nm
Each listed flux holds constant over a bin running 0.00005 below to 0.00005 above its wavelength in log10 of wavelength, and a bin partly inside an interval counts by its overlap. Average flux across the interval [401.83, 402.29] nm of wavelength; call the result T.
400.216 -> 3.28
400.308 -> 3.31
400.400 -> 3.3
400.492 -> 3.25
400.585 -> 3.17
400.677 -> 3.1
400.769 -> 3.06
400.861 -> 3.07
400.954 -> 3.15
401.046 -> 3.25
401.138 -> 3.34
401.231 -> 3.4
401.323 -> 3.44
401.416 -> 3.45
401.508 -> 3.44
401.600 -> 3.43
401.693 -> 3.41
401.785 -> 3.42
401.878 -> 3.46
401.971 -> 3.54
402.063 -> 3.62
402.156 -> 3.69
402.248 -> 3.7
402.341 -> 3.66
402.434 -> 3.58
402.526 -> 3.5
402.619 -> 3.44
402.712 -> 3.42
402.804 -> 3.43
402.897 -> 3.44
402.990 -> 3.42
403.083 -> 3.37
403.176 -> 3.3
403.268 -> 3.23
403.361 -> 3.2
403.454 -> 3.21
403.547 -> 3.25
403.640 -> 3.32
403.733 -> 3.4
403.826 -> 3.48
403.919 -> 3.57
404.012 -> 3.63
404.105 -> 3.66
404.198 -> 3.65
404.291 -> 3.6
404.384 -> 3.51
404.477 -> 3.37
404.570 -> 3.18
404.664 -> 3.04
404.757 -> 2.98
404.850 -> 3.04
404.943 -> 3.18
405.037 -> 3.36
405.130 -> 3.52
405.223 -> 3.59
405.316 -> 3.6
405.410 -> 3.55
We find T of 3.6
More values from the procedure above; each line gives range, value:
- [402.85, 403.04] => 3.42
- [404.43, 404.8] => 3.14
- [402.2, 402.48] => 3.65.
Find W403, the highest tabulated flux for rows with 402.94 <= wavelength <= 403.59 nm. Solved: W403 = 3.42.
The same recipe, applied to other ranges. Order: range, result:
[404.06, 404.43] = 3.66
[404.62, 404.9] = 3.04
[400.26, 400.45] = 3.31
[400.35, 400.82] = 3.3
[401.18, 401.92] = 3.46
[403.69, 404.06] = 3.63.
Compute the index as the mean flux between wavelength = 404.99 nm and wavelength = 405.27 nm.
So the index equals 3.5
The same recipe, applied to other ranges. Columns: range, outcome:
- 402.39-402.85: 3.48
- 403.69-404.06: 3.52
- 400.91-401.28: 3.29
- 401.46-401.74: 3.44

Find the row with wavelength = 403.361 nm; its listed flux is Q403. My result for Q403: 3.2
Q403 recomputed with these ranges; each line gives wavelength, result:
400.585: 3.17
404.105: 3.66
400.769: 3.06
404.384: 3.51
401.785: 3.42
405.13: 3.52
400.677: 3.1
